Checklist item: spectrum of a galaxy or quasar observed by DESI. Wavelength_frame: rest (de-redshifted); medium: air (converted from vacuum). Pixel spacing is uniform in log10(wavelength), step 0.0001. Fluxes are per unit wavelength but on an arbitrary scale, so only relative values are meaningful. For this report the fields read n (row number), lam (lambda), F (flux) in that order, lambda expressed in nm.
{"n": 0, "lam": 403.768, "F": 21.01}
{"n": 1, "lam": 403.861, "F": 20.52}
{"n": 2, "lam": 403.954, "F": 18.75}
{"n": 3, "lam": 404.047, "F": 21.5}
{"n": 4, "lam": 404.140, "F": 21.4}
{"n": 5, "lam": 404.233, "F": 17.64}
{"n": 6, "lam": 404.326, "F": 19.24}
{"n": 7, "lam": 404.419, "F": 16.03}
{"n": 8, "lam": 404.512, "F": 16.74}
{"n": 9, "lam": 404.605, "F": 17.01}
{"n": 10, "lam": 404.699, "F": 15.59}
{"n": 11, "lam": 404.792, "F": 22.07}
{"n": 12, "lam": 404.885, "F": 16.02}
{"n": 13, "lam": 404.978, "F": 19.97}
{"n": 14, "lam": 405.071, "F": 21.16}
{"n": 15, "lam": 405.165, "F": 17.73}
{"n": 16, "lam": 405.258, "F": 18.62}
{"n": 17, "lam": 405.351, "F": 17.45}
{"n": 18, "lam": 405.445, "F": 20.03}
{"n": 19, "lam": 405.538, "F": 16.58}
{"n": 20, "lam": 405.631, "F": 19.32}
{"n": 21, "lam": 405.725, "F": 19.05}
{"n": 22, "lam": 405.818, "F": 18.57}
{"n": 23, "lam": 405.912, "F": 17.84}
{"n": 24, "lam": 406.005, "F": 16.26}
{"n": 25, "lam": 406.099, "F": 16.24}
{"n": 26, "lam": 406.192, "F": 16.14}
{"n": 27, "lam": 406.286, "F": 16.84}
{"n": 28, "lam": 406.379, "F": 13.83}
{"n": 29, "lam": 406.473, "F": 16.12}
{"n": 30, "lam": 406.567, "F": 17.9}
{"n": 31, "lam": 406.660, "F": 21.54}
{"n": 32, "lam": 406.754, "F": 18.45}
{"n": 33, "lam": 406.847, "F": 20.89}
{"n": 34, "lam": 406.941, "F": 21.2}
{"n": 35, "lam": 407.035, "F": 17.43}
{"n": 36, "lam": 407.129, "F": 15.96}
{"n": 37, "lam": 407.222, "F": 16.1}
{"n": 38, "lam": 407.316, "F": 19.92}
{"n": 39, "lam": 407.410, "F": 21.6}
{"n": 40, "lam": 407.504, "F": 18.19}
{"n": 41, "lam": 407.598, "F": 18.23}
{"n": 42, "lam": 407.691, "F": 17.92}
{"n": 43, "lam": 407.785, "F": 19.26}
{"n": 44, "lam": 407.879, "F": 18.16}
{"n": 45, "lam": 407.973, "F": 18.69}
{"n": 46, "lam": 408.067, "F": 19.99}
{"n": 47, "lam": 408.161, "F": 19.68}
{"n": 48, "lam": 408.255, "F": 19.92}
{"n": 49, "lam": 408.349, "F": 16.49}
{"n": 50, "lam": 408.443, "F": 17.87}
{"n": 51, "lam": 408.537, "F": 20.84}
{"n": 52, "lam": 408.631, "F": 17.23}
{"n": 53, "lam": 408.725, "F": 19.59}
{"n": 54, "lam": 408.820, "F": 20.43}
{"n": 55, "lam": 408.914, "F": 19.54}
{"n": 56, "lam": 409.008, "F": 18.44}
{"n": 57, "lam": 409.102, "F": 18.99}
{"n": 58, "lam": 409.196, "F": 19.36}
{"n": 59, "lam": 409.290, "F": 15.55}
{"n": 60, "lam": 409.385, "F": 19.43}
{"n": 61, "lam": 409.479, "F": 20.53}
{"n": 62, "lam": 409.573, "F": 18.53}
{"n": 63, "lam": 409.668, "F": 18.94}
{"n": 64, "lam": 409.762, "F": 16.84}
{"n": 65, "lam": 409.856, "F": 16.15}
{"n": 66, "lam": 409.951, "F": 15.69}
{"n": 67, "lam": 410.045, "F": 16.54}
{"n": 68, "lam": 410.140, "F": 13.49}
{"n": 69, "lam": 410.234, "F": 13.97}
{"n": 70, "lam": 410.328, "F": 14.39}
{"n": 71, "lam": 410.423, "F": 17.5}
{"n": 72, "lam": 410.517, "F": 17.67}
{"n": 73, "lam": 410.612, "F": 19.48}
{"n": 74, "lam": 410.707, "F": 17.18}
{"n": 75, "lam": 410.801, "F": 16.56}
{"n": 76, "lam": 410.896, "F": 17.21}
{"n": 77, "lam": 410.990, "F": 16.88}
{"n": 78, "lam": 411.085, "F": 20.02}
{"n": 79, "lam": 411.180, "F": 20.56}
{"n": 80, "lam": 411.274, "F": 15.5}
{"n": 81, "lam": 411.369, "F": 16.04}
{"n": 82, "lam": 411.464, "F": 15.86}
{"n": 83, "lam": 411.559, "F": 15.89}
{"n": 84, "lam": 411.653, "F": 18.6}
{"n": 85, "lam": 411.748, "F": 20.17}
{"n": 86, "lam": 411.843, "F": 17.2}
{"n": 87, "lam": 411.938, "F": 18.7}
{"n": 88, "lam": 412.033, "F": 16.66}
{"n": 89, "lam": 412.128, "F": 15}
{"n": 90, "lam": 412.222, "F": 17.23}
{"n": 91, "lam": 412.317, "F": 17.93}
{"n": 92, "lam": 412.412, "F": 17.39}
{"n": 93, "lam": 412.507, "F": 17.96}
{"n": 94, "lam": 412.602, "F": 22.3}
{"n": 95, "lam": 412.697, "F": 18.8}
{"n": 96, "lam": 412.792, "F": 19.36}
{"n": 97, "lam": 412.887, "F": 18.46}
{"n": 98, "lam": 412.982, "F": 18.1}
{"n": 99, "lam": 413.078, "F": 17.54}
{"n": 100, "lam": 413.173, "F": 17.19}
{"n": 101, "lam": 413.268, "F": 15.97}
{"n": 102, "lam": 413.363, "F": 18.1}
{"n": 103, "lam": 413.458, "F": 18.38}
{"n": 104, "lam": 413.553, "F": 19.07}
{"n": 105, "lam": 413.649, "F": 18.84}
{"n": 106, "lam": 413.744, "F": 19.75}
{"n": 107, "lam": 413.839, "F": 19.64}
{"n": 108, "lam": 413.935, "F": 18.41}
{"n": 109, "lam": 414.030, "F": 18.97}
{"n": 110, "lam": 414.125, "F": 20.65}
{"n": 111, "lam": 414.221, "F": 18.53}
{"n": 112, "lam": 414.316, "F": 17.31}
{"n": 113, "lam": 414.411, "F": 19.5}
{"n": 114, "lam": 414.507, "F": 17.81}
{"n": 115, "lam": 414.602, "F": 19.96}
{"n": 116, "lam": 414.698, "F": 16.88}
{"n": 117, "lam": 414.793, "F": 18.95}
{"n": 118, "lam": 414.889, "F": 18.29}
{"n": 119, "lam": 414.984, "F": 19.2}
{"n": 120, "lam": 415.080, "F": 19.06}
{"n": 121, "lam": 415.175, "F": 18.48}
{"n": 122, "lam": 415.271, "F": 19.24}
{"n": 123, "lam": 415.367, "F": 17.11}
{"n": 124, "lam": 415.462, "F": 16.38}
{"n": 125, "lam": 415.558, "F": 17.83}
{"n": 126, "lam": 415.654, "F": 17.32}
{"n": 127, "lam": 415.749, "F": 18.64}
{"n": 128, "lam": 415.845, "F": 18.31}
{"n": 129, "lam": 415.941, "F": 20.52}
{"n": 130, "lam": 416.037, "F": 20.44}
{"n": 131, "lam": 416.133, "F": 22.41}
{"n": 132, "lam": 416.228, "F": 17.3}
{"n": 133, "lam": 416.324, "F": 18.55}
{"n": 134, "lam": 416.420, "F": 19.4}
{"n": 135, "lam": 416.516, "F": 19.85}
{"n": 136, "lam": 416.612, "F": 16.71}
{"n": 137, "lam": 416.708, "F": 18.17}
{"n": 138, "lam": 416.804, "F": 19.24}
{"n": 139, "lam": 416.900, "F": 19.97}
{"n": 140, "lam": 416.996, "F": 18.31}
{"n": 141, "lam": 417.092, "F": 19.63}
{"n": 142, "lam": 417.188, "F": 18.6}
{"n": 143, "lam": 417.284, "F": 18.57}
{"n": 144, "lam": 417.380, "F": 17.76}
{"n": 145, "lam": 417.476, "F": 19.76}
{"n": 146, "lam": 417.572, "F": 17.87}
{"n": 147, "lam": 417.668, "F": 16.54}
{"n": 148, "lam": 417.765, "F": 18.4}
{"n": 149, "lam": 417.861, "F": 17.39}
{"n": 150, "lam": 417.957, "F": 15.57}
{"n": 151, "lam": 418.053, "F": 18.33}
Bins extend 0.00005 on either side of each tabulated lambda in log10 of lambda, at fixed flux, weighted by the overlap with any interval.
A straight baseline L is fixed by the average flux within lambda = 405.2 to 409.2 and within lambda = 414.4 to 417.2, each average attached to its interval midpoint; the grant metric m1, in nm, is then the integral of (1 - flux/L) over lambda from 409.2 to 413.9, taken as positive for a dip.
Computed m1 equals 0.23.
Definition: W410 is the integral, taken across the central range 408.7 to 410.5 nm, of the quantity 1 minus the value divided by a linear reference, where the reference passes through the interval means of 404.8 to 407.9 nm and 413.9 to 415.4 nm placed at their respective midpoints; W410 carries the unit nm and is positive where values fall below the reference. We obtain 0.08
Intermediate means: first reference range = 18.2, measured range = 17.5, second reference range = 18.7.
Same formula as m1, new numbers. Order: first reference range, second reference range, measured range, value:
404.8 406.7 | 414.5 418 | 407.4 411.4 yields 0.030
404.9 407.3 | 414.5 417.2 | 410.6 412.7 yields 0.079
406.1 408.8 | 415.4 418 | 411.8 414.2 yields 0.020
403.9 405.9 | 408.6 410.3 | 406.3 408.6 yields -0.060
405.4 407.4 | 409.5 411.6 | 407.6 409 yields -0.116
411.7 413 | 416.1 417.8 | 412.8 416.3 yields -0.023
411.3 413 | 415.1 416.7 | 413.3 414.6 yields -0.044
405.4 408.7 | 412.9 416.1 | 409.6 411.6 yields 0.174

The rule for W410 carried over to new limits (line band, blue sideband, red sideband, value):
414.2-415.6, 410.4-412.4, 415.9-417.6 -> 0.02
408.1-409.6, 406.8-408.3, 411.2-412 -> -0.04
